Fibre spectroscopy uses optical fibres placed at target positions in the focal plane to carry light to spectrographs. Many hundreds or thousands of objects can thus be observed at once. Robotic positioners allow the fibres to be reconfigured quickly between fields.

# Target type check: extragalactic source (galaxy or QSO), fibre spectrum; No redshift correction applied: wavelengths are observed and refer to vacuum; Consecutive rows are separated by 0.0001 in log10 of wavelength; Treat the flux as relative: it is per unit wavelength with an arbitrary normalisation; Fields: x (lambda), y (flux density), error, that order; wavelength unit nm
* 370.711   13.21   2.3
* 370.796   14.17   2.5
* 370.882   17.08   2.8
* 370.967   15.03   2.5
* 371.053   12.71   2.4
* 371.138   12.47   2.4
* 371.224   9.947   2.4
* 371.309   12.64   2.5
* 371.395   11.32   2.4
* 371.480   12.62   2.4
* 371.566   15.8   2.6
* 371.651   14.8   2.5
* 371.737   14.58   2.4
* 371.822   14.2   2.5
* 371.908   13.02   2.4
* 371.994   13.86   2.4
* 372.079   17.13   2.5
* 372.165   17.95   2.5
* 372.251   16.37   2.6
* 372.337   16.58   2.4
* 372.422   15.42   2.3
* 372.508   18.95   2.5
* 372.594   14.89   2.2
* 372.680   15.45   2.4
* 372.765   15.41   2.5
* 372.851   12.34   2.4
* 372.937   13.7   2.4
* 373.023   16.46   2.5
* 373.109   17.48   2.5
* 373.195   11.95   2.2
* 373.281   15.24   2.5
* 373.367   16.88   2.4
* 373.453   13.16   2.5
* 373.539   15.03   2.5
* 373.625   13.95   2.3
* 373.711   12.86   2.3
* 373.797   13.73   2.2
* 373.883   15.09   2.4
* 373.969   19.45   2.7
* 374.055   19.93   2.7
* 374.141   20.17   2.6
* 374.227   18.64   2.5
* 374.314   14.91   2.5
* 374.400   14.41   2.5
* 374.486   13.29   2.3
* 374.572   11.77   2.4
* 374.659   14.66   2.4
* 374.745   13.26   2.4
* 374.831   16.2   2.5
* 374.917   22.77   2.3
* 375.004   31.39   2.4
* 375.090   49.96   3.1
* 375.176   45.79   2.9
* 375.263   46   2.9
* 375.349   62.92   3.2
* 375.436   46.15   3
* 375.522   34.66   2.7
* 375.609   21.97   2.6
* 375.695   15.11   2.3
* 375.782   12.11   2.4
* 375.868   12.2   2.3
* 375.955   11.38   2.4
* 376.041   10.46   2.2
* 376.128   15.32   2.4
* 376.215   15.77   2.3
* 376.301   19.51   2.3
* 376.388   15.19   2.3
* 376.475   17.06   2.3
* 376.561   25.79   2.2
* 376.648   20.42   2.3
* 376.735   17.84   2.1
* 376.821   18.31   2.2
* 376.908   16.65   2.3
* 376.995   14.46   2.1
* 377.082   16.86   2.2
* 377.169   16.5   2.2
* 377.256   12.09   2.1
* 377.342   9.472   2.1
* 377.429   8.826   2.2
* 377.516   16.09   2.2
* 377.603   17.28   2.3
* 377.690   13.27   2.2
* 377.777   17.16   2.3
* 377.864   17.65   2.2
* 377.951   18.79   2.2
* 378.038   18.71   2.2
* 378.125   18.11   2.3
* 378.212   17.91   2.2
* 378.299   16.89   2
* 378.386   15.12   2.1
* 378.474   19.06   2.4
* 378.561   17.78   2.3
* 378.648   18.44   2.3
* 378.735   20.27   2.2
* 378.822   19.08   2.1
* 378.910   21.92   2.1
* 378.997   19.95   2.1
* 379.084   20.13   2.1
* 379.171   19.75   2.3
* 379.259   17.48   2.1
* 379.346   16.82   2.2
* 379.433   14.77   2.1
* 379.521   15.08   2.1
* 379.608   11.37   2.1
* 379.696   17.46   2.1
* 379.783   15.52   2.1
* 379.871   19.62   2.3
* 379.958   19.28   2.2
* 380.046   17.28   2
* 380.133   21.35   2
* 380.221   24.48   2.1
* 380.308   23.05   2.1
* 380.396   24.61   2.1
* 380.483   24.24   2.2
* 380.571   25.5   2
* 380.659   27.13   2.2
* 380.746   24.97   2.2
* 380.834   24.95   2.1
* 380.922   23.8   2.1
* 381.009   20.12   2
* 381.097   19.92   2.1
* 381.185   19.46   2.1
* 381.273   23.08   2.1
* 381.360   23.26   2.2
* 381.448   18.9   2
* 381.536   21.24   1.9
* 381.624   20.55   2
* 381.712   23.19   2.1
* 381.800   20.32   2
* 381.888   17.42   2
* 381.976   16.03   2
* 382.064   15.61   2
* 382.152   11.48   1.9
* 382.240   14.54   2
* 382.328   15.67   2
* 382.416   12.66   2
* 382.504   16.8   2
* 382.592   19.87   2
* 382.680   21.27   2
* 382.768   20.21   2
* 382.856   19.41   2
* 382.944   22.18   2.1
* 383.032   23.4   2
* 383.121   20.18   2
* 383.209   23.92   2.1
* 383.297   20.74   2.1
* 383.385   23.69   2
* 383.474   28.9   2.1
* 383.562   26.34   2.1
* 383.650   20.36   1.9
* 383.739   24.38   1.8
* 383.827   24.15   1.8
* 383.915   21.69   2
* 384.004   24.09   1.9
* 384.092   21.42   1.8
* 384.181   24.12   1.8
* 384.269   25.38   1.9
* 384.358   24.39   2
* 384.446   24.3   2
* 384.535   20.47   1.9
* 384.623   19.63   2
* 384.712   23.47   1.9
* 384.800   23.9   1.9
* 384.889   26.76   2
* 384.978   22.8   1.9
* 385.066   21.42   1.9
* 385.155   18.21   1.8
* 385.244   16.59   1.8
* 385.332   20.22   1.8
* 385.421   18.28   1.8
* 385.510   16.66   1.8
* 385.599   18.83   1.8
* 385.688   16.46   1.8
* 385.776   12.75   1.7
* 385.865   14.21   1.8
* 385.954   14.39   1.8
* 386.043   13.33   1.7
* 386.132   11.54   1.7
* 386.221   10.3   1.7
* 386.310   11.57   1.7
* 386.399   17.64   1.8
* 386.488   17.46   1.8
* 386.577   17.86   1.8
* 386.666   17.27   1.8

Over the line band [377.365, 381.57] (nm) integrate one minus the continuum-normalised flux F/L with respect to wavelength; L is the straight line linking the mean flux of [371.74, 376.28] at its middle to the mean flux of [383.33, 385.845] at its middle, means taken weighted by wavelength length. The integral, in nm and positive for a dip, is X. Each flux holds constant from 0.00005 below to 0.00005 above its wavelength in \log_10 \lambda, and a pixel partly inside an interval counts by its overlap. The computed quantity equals 0.270 nm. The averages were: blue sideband 19.4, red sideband 21.7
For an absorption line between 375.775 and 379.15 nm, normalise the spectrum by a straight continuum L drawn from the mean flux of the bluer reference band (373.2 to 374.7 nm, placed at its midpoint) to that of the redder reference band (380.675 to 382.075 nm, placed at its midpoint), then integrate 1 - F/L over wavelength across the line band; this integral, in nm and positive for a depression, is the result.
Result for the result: 0.25 nm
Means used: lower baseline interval 15.4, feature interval 16.7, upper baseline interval 21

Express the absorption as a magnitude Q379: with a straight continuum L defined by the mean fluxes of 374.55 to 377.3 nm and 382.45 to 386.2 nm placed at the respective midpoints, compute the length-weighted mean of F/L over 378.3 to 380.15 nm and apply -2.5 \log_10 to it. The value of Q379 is 0.22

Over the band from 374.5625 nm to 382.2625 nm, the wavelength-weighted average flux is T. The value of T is 20.2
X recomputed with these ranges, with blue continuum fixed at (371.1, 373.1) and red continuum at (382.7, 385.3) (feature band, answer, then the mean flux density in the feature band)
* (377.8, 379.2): 0.019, 18.7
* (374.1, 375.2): -0.351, 21.7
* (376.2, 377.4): 0.067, 16.8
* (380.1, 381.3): -0.174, 23.3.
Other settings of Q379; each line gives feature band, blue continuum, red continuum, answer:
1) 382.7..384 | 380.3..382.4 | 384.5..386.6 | -0.19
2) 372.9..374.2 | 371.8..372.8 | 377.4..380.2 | 0.03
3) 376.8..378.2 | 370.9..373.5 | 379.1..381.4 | 0.18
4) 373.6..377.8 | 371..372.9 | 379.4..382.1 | -0.18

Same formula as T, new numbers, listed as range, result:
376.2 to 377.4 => 16.8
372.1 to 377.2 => 19.5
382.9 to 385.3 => 22.8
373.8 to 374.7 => 16.1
